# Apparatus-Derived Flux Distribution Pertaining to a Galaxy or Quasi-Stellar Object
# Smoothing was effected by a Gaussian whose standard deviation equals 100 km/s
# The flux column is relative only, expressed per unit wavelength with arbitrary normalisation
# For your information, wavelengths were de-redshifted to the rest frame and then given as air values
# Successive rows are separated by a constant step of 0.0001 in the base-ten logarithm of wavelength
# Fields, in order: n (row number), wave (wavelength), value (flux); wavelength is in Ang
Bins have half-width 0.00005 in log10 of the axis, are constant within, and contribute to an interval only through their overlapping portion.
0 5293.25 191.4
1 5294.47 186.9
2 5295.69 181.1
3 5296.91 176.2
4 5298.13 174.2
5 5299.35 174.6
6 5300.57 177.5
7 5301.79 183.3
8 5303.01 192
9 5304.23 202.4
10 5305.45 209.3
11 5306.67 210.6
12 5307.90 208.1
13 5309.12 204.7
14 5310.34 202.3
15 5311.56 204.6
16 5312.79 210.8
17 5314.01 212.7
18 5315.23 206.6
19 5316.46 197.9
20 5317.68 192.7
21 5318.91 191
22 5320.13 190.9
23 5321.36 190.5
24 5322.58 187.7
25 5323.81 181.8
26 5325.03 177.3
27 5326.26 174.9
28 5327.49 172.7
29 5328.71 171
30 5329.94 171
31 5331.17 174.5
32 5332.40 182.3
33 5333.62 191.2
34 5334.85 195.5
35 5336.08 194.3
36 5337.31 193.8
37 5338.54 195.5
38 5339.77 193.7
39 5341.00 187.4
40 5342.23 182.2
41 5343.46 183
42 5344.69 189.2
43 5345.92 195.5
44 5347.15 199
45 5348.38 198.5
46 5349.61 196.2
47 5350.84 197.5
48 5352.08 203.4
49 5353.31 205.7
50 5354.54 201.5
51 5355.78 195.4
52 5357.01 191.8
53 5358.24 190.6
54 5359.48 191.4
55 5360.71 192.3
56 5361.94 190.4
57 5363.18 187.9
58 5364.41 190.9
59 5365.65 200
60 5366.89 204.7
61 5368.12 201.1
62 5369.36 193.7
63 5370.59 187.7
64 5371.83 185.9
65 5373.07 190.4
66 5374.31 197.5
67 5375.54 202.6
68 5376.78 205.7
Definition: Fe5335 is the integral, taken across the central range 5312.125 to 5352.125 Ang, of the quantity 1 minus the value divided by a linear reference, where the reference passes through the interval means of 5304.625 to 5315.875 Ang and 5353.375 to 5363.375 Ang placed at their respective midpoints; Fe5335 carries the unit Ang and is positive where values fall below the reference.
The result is 2.18 Ang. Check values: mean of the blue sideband 208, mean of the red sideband 194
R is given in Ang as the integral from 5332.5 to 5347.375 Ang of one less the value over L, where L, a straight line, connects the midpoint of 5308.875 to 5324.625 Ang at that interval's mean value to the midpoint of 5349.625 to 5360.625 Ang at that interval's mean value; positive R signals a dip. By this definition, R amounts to 0.5 Ang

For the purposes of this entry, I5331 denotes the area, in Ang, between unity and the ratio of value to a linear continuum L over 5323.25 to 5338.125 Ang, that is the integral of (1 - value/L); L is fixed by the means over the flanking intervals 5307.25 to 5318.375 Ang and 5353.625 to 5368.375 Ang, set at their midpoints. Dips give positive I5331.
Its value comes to 1.4 Ang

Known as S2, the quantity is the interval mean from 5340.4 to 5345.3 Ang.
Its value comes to 185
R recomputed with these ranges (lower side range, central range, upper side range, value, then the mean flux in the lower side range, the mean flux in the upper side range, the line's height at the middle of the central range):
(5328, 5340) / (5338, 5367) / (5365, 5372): -0.4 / 186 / 196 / 191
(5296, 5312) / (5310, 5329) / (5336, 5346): 0.0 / 194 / 190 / 192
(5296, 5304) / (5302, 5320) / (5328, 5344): -2.0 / 181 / 186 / 182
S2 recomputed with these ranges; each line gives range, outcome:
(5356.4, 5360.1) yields 191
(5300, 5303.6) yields 184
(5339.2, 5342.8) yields 188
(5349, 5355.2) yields 201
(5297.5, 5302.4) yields 177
